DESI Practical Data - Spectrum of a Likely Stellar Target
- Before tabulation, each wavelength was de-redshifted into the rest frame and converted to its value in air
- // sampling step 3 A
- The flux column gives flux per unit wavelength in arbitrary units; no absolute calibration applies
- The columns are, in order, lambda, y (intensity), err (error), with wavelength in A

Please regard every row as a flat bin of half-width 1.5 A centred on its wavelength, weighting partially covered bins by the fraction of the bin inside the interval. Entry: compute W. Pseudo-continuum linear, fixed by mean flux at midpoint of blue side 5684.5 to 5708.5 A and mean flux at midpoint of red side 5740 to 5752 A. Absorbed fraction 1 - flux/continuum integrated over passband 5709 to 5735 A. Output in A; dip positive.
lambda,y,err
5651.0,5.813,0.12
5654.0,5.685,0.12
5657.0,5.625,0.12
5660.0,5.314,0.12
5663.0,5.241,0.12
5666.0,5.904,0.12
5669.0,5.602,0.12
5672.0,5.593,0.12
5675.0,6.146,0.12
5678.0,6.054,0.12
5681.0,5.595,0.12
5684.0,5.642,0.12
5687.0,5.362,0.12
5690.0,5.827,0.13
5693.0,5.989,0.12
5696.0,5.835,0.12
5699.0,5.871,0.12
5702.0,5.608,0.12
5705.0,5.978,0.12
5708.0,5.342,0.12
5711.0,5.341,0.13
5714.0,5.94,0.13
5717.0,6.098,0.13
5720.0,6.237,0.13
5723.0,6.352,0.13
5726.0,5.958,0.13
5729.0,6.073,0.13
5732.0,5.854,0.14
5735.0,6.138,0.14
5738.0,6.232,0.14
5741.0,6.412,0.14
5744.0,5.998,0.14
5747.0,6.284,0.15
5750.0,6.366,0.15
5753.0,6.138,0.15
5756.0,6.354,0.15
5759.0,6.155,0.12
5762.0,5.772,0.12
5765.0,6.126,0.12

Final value 0.1 A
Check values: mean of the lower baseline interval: 5.74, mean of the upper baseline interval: 6.25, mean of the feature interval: 5.98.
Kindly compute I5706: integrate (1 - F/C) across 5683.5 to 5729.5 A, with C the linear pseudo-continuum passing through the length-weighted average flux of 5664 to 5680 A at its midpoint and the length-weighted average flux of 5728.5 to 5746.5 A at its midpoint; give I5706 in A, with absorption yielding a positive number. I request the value 1.1 A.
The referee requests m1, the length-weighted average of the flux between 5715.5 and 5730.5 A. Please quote 6.14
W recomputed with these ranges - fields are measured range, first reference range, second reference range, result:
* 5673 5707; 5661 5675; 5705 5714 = -1.3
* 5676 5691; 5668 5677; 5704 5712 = 0.0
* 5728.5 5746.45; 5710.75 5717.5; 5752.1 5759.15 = -0.2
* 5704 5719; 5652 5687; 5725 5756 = 0.5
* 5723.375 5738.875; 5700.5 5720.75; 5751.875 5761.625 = -0.3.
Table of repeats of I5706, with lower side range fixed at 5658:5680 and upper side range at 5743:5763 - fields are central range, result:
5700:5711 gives 0.53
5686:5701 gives 0.11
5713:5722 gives -0.23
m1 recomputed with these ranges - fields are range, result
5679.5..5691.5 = 5.61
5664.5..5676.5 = 5.81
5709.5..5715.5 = 5.64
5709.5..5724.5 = 5.99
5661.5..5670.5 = 5.58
